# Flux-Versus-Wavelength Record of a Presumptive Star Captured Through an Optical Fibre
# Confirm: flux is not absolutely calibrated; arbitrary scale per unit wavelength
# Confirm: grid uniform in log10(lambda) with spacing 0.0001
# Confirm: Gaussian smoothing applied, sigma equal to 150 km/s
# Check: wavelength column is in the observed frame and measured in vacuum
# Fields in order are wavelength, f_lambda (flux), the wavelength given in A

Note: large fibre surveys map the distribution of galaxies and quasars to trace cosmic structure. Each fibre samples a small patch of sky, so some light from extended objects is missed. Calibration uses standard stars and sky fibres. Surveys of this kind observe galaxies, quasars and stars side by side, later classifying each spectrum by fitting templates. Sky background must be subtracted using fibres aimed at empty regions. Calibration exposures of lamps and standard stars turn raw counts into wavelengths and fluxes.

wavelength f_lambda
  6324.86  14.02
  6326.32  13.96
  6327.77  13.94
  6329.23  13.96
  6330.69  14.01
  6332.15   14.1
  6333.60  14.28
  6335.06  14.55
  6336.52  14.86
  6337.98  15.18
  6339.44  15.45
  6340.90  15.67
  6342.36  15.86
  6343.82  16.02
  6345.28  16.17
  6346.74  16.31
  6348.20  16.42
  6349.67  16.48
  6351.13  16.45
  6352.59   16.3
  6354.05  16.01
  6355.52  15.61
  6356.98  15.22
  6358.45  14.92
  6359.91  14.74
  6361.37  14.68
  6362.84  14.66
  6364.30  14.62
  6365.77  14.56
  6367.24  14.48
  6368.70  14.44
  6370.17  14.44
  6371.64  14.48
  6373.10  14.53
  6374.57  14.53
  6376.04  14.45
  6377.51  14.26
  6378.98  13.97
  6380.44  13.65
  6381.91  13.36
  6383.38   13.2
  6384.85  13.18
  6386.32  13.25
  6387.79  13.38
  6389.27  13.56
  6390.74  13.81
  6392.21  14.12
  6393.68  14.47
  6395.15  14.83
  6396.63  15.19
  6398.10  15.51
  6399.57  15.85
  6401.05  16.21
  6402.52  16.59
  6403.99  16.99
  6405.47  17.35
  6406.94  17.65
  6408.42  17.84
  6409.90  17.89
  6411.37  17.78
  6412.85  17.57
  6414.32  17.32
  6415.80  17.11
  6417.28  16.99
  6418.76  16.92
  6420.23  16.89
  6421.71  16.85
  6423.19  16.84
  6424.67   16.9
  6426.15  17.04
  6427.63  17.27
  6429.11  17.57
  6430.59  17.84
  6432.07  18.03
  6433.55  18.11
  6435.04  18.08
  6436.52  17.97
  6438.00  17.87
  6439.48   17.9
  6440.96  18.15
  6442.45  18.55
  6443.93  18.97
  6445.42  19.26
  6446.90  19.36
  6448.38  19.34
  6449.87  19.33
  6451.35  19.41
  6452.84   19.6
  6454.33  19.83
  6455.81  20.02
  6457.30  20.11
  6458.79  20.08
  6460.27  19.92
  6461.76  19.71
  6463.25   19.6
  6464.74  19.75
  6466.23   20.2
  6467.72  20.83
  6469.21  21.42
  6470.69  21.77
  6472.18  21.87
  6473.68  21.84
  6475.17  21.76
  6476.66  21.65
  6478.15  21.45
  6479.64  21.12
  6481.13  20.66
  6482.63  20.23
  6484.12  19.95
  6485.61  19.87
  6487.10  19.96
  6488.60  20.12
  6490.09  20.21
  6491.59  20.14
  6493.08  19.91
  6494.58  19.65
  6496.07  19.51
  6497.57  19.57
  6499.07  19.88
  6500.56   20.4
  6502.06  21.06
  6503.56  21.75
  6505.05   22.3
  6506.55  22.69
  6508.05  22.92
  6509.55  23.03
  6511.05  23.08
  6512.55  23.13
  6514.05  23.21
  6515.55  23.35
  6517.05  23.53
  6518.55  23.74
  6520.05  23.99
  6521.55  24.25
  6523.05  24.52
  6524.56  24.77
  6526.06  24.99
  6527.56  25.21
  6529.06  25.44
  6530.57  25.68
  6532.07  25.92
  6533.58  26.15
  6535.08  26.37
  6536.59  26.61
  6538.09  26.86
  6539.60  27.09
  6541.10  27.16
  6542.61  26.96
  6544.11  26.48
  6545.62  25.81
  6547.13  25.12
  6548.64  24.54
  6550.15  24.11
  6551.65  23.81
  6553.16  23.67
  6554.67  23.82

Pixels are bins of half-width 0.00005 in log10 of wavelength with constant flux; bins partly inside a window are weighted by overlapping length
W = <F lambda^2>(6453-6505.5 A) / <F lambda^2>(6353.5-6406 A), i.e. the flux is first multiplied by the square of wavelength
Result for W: 1.4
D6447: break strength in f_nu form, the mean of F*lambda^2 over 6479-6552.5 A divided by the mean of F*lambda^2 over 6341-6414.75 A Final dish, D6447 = 1.6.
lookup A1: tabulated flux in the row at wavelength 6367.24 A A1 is 14.48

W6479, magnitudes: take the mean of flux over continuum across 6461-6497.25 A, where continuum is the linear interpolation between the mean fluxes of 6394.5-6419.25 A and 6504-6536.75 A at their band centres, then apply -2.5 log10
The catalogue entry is 0.05 mag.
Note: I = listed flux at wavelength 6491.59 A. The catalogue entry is 20.14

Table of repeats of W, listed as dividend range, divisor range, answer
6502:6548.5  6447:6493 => 1.23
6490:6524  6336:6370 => 1.50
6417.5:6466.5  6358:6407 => 1.29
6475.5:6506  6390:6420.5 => 1.28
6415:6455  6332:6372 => 1.21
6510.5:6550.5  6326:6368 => 1.75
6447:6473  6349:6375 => 1.38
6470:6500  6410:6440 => 1.20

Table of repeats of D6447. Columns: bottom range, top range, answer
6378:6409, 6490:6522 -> 1.52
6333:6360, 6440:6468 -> 1.29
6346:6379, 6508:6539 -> 1.72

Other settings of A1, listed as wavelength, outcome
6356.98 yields 15.22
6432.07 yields 18.03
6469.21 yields 21.42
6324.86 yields 14.02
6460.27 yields 19.92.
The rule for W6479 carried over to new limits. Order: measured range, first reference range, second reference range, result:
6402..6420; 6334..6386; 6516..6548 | 0.046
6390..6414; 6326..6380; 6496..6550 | 0.090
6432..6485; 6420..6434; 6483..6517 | -0.047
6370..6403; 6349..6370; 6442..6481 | 0.154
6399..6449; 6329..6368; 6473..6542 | 0.072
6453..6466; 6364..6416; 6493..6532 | -0.019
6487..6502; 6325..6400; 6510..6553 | 0.142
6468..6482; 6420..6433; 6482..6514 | -0.089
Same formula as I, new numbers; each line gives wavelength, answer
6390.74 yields 13.81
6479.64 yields 21.12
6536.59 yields 26.61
